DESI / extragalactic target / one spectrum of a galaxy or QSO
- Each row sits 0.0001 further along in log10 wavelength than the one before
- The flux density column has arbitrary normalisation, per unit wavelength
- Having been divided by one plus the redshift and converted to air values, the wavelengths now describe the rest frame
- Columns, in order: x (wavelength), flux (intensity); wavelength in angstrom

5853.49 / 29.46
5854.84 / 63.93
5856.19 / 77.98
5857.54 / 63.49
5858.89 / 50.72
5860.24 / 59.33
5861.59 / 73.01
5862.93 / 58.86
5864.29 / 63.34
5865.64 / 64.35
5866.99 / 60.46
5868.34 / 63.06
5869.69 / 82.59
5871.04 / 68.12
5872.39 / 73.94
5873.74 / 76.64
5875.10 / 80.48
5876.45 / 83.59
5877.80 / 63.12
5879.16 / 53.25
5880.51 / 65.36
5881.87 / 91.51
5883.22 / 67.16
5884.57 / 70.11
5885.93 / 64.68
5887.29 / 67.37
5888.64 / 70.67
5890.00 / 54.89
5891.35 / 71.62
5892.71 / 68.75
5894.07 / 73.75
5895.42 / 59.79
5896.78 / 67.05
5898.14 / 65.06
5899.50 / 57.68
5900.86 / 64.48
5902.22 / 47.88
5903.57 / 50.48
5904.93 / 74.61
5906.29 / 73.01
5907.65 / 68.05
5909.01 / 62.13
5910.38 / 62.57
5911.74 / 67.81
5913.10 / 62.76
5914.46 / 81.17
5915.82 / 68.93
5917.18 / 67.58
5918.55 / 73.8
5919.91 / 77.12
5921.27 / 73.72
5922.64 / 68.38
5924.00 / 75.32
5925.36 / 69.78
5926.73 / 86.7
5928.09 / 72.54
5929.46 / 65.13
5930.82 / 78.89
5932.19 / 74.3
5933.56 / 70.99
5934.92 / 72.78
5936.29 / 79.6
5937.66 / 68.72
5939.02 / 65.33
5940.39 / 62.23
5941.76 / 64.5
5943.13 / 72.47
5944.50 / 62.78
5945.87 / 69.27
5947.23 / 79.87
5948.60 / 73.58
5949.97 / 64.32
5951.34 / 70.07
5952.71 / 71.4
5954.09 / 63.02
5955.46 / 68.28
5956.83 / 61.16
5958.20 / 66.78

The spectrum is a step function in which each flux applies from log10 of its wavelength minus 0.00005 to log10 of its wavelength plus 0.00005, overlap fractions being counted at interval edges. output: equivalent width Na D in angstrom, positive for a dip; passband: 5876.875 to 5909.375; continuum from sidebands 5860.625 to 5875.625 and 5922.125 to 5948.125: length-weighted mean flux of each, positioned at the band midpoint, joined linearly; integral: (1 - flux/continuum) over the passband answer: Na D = 2.1 angstrom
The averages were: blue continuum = 69.2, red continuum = 71.6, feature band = 65.7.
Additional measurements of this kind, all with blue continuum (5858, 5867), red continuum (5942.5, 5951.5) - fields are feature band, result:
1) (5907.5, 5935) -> -1.53 angstrom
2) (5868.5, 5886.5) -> -2.58 angstrom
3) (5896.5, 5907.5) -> 0.51 angstrom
